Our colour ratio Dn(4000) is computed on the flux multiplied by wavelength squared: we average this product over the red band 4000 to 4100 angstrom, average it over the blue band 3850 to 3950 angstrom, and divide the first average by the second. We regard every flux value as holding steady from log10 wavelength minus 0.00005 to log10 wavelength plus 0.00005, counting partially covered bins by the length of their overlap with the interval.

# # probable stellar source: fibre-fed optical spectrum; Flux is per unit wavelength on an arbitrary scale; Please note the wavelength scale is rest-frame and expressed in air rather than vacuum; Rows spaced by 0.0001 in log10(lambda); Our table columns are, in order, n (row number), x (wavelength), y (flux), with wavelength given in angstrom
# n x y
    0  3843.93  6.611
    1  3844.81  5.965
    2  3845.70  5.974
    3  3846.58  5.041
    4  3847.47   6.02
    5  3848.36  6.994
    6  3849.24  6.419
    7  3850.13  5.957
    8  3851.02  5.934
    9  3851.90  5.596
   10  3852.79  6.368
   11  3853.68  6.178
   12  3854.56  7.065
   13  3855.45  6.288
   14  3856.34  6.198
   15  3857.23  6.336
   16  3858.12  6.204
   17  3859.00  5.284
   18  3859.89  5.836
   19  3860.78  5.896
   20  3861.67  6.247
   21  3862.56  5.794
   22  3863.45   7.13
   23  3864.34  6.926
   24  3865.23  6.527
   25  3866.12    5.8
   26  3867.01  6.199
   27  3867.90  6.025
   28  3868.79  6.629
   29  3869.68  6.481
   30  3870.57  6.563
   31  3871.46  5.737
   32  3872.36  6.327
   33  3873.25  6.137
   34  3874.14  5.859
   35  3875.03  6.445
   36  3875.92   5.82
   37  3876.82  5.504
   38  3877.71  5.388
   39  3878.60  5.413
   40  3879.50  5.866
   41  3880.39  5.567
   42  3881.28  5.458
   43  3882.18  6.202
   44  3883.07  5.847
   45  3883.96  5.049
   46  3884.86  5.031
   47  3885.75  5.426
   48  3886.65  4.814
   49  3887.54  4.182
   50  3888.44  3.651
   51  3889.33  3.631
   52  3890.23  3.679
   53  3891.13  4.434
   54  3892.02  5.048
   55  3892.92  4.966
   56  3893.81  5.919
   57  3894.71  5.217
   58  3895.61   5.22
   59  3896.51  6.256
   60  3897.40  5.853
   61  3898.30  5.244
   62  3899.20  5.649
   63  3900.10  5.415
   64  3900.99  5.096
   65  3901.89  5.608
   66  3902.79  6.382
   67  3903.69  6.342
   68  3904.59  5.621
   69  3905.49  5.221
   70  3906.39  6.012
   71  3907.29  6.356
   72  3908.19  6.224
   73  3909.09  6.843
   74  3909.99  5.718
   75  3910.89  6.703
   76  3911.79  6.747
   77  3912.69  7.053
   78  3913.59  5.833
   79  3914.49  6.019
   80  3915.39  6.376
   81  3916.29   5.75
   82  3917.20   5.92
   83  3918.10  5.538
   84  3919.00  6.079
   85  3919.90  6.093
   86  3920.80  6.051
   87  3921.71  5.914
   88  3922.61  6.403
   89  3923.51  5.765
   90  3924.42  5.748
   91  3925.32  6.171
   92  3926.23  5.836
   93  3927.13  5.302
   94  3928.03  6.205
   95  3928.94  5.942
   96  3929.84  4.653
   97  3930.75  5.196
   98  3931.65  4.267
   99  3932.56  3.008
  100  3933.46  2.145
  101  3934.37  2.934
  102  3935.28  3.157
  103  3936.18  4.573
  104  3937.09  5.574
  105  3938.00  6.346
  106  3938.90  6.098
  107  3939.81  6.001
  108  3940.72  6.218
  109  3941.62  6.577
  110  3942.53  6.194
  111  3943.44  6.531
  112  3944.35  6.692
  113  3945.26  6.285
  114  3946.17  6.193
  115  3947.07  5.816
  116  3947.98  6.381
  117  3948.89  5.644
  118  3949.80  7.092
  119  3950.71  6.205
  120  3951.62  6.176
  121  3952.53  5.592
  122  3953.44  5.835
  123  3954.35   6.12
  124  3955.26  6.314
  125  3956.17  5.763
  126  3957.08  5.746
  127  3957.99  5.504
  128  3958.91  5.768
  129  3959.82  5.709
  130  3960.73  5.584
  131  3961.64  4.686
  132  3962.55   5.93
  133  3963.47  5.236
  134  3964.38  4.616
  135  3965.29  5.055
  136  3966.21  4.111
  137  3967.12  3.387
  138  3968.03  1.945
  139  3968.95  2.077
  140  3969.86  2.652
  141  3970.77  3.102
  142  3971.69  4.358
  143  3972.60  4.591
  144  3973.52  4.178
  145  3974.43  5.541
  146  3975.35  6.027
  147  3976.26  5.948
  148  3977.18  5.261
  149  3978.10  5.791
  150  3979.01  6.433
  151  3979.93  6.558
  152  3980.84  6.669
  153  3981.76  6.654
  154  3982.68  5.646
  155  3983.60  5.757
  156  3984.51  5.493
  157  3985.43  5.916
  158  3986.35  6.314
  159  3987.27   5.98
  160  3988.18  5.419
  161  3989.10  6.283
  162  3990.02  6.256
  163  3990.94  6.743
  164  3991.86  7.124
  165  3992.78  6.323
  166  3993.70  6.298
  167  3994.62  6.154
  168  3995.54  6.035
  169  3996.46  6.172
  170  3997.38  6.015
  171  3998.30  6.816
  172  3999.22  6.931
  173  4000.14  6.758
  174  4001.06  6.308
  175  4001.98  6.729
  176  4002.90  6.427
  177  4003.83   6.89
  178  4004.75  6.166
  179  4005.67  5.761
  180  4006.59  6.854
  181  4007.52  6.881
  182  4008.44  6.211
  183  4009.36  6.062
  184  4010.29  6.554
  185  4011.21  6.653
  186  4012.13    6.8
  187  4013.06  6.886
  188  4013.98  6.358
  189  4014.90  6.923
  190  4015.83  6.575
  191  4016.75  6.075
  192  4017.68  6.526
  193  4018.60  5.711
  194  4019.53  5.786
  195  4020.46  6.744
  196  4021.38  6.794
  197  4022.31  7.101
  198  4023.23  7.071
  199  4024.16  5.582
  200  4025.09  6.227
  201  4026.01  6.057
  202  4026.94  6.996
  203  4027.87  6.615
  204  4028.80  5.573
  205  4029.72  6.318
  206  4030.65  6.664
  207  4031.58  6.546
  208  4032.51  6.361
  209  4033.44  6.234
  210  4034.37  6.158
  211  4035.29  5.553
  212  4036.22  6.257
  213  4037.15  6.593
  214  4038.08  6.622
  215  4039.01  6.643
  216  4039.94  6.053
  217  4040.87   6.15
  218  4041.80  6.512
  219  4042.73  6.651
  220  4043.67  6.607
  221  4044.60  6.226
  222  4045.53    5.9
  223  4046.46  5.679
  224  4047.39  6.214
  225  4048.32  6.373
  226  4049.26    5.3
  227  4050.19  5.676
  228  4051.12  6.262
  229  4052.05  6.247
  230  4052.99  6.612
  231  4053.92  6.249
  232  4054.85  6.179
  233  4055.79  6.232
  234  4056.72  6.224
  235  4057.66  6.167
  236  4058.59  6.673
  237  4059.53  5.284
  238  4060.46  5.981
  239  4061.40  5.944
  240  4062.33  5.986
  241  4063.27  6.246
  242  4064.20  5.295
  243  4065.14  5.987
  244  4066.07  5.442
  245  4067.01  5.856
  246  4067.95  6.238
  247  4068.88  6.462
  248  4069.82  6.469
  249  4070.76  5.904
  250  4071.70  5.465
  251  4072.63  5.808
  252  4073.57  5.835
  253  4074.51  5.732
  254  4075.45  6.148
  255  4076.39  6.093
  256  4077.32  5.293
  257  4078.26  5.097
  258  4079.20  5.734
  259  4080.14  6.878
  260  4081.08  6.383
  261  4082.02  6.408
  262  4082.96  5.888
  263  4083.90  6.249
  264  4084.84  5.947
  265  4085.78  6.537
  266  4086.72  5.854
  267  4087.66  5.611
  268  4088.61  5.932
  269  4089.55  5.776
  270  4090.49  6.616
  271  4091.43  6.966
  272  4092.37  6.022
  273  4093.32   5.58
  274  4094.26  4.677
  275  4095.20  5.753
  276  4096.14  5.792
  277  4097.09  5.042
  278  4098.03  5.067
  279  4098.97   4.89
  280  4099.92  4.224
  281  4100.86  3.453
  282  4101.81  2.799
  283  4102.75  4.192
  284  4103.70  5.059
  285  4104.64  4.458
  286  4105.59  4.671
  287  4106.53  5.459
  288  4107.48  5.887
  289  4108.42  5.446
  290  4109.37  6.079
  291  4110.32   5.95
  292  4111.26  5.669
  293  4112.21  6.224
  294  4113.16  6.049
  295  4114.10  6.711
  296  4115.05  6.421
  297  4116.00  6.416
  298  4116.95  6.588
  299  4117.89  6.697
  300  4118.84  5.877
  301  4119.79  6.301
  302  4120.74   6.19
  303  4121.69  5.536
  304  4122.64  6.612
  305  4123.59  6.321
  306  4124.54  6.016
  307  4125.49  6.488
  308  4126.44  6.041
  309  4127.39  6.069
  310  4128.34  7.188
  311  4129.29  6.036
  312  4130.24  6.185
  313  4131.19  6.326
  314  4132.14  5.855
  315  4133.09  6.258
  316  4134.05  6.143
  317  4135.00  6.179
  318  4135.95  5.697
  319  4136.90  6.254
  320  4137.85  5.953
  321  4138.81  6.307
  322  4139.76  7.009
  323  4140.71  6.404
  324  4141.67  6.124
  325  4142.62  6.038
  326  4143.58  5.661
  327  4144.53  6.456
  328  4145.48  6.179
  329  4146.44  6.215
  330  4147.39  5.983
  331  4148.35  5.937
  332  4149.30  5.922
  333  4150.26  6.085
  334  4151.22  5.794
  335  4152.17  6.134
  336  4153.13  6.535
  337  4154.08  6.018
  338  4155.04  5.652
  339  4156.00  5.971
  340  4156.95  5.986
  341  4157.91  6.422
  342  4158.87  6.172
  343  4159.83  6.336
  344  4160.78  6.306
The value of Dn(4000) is 1.16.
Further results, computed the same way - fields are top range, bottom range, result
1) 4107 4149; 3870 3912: 1.25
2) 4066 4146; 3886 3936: 1.20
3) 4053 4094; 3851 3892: 1.16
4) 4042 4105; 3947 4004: 1.07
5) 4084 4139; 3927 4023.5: 1.08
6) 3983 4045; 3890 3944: 1.20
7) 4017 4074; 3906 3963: 1.13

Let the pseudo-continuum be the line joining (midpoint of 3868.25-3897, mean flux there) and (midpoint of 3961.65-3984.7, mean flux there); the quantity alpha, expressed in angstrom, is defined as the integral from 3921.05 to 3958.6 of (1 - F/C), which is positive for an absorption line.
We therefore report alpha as -3.81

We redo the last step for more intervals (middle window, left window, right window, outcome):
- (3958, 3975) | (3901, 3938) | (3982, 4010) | 4.55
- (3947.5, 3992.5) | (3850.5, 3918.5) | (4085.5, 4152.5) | 2.85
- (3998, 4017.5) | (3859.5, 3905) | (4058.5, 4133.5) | -2.73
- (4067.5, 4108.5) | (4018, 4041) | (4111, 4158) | 4.38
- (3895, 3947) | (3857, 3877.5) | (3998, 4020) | 4.74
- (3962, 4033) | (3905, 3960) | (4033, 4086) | 0.10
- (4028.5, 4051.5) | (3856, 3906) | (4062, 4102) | -2.01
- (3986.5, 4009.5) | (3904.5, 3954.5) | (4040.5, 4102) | -2.26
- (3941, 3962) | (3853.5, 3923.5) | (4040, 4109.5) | -0.80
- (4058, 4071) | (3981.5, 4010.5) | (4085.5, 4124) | -0.23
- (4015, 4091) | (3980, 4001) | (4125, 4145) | 1.20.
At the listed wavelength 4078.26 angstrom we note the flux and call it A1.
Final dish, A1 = 5.097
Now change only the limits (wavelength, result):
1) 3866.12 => 5.8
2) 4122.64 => 6.612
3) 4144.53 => 6.456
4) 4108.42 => 5.446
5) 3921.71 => 5.914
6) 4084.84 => 5.947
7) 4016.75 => 6.075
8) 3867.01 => 6.199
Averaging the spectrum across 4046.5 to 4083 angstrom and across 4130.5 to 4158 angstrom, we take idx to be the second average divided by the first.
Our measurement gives 1.0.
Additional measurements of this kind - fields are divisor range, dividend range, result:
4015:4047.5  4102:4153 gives 0.95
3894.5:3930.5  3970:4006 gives 1.01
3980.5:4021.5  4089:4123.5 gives 0.88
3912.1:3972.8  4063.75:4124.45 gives 1.07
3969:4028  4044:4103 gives 0.95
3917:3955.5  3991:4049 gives 1.13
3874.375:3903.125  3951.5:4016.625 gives 1.09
